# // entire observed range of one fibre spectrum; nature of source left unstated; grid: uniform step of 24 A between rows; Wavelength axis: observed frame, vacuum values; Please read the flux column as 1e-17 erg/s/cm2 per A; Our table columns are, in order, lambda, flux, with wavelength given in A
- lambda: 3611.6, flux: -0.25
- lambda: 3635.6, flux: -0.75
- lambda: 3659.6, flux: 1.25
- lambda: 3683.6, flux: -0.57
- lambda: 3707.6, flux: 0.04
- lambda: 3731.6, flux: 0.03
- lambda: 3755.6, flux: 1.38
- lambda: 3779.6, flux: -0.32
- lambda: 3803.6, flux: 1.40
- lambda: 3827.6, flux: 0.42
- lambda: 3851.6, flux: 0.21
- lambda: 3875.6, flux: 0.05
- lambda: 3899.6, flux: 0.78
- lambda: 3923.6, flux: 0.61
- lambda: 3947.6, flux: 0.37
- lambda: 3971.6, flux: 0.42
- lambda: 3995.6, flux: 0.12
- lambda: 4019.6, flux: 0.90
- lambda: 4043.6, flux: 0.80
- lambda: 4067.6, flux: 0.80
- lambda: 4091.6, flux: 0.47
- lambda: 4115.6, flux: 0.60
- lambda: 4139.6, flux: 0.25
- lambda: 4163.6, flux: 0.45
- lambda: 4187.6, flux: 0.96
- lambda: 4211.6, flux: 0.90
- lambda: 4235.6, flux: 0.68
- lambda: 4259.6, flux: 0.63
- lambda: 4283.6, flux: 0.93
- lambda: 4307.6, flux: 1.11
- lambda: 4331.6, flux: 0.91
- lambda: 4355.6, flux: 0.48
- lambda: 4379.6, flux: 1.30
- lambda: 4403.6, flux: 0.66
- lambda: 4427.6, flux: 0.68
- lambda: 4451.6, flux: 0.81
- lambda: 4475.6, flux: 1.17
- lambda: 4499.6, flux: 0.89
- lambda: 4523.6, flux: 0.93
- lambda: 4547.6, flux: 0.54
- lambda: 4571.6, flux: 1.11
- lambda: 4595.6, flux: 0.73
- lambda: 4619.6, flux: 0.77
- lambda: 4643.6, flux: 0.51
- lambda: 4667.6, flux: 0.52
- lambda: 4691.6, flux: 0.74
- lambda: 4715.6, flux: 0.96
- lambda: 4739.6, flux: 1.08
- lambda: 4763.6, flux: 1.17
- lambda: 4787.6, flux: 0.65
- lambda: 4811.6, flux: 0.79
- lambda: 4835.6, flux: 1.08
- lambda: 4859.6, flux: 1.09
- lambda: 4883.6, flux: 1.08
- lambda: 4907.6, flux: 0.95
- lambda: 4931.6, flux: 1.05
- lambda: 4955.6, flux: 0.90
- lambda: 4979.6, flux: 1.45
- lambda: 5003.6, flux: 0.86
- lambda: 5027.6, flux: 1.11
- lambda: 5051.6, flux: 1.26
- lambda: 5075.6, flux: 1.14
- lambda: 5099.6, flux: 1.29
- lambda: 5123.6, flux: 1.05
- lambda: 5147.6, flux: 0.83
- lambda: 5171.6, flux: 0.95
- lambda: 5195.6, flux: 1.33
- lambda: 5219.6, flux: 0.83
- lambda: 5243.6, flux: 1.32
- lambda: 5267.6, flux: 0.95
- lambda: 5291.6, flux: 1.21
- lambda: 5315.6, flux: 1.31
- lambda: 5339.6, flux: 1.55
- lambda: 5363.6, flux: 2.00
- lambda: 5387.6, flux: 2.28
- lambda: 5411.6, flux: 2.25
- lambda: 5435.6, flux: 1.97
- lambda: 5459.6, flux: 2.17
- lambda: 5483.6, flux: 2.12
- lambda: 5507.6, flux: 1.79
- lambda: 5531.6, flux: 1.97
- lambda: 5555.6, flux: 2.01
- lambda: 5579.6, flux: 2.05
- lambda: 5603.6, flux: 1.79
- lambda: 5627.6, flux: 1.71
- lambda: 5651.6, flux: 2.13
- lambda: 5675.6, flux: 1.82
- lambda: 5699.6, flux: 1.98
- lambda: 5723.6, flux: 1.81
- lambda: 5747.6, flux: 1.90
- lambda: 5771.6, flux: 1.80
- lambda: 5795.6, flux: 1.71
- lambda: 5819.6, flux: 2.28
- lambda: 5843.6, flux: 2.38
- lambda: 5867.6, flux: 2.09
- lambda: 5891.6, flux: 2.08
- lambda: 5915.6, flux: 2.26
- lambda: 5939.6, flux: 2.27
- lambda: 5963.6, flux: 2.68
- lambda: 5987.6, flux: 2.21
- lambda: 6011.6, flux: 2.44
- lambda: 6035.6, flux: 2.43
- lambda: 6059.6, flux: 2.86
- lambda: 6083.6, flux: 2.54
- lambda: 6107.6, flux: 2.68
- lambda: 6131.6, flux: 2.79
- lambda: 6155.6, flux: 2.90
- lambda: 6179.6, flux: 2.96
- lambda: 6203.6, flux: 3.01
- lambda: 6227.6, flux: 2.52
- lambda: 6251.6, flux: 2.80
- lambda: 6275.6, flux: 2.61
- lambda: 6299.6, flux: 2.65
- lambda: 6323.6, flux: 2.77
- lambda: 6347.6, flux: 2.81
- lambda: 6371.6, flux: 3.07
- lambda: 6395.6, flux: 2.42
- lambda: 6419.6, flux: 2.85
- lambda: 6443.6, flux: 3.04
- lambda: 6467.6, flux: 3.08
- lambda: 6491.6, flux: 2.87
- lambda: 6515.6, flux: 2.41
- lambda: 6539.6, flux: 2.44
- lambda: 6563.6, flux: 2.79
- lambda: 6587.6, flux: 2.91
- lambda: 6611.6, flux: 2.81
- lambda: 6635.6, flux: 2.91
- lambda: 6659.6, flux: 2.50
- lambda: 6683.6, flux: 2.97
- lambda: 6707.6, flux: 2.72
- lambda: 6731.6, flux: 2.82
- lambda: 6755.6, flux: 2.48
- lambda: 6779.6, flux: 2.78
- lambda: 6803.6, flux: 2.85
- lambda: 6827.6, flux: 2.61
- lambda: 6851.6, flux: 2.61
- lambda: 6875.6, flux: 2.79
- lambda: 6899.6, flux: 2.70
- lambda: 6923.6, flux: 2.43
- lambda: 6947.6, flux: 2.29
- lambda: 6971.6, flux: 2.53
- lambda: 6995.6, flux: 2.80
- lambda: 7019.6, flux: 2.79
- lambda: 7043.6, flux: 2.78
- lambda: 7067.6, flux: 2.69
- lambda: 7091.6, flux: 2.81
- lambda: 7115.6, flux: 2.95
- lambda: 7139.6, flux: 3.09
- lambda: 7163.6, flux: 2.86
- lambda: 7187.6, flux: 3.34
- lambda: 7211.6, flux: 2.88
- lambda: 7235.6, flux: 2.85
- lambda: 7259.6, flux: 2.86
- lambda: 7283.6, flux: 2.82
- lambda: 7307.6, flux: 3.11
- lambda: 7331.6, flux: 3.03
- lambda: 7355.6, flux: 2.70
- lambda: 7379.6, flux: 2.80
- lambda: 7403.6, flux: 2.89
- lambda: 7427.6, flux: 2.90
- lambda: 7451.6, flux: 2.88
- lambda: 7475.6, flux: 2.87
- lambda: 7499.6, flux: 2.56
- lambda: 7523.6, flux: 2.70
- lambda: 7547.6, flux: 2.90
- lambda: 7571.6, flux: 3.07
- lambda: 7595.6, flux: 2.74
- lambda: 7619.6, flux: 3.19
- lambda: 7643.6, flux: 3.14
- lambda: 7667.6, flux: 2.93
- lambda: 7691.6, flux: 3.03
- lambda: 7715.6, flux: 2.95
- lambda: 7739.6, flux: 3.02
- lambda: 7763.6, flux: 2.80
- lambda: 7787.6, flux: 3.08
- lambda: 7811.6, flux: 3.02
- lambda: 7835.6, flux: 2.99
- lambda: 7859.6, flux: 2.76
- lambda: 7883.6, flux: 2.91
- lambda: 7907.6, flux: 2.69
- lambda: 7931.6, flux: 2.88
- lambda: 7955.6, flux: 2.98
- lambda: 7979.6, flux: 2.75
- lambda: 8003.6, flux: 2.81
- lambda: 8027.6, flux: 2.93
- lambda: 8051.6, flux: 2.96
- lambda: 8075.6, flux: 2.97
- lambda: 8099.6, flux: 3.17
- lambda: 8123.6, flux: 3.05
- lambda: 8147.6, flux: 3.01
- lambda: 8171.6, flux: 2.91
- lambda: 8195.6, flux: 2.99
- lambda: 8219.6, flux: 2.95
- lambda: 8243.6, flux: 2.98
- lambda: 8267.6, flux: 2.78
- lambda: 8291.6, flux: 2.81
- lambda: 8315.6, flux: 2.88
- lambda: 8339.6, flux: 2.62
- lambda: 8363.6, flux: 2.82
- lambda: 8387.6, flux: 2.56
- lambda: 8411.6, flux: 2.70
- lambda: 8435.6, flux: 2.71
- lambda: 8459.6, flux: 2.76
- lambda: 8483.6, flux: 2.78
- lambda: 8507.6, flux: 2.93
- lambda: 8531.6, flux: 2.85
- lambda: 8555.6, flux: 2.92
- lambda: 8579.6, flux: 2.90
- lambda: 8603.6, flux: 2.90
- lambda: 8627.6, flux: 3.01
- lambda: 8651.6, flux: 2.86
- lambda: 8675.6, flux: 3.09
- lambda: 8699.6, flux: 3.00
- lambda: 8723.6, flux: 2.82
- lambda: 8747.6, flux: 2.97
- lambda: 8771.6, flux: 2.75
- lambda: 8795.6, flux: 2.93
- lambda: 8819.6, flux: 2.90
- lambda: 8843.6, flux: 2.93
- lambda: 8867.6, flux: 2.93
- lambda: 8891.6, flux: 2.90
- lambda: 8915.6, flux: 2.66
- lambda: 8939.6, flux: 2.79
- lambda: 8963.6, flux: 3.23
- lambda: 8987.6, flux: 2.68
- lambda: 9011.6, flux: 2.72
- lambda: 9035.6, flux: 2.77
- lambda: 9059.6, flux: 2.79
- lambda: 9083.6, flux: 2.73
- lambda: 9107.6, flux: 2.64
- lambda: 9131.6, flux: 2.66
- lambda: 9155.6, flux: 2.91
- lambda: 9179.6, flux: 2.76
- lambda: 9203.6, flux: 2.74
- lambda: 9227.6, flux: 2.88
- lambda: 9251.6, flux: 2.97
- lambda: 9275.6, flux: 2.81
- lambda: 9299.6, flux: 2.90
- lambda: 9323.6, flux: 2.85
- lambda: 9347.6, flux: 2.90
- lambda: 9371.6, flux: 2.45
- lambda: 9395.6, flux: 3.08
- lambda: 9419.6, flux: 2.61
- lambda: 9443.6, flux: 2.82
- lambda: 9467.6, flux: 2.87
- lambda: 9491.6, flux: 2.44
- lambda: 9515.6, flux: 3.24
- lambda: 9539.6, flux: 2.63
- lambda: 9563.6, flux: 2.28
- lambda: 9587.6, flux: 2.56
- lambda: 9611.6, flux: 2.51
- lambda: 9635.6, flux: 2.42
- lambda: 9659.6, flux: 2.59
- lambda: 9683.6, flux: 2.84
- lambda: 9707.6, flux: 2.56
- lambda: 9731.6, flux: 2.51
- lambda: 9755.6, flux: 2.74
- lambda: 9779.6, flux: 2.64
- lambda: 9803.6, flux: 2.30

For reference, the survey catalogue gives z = 0.342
